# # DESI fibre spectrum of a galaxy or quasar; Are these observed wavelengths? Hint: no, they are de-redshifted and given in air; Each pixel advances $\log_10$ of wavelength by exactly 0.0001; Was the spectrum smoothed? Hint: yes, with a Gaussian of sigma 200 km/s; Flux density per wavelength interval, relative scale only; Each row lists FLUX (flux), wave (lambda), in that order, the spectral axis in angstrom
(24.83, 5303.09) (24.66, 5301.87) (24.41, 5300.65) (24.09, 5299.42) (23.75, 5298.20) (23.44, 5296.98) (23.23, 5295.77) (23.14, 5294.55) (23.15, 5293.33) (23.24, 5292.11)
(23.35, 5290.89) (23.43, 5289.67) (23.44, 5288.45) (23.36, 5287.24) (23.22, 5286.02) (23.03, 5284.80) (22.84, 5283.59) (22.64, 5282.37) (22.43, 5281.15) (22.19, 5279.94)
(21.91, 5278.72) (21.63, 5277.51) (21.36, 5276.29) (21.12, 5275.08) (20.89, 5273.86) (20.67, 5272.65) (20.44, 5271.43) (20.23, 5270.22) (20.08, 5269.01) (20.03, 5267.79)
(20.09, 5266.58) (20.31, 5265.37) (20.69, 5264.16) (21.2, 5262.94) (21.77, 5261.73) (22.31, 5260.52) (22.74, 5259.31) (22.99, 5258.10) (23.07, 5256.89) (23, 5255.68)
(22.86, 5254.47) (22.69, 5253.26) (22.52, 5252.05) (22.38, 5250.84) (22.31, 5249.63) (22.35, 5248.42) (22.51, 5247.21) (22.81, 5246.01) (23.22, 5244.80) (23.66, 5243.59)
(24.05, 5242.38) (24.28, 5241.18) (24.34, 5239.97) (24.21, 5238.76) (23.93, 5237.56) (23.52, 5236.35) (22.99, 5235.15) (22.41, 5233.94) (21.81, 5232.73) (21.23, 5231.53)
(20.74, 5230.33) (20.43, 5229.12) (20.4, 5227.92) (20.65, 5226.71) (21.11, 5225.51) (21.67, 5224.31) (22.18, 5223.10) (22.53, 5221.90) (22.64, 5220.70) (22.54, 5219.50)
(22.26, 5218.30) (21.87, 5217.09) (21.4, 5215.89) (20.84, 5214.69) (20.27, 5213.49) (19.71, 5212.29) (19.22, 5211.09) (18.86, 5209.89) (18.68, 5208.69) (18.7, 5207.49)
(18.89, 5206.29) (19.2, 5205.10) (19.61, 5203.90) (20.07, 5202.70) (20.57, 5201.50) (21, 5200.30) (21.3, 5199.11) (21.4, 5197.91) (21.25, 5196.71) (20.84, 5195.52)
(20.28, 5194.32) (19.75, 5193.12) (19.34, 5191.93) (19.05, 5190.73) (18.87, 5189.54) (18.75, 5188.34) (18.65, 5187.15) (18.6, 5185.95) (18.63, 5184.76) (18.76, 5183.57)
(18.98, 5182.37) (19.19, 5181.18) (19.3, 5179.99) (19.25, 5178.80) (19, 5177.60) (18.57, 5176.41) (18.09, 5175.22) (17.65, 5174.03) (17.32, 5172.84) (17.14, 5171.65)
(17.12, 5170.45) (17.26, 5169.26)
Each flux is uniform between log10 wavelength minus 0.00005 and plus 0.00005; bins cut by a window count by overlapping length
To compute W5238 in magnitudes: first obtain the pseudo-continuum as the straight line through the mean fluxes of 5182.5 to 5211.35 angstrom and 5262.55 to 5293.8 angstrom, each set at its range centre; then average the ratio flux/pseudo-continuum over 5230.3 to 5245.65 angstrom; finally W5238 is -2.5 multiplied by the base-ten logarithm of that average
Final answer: -0.12 mag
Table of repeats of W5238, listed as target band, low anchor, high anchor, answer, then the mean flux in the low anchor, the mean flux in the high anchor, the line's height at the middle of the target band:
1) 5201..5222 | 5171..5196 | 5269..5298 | -0.030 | 18.8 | 22.3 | 19.8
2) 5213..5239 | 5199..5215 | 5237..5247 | 0.002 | 19.7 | 23.8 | 21.9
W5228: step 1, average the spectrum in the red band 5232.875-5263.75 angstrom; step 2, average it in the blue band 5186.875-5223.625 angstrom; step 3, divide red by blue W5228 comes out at 1.13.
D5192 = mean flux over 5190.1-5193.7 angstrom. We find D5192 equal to 19.4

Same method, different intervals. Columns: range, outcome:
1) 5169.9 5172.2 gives 17.1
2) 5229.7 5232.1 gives 21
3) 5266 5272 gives 20.2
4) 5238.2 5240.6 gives 24.2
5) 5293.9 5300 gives 23.6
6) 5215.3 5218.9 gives 21.8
